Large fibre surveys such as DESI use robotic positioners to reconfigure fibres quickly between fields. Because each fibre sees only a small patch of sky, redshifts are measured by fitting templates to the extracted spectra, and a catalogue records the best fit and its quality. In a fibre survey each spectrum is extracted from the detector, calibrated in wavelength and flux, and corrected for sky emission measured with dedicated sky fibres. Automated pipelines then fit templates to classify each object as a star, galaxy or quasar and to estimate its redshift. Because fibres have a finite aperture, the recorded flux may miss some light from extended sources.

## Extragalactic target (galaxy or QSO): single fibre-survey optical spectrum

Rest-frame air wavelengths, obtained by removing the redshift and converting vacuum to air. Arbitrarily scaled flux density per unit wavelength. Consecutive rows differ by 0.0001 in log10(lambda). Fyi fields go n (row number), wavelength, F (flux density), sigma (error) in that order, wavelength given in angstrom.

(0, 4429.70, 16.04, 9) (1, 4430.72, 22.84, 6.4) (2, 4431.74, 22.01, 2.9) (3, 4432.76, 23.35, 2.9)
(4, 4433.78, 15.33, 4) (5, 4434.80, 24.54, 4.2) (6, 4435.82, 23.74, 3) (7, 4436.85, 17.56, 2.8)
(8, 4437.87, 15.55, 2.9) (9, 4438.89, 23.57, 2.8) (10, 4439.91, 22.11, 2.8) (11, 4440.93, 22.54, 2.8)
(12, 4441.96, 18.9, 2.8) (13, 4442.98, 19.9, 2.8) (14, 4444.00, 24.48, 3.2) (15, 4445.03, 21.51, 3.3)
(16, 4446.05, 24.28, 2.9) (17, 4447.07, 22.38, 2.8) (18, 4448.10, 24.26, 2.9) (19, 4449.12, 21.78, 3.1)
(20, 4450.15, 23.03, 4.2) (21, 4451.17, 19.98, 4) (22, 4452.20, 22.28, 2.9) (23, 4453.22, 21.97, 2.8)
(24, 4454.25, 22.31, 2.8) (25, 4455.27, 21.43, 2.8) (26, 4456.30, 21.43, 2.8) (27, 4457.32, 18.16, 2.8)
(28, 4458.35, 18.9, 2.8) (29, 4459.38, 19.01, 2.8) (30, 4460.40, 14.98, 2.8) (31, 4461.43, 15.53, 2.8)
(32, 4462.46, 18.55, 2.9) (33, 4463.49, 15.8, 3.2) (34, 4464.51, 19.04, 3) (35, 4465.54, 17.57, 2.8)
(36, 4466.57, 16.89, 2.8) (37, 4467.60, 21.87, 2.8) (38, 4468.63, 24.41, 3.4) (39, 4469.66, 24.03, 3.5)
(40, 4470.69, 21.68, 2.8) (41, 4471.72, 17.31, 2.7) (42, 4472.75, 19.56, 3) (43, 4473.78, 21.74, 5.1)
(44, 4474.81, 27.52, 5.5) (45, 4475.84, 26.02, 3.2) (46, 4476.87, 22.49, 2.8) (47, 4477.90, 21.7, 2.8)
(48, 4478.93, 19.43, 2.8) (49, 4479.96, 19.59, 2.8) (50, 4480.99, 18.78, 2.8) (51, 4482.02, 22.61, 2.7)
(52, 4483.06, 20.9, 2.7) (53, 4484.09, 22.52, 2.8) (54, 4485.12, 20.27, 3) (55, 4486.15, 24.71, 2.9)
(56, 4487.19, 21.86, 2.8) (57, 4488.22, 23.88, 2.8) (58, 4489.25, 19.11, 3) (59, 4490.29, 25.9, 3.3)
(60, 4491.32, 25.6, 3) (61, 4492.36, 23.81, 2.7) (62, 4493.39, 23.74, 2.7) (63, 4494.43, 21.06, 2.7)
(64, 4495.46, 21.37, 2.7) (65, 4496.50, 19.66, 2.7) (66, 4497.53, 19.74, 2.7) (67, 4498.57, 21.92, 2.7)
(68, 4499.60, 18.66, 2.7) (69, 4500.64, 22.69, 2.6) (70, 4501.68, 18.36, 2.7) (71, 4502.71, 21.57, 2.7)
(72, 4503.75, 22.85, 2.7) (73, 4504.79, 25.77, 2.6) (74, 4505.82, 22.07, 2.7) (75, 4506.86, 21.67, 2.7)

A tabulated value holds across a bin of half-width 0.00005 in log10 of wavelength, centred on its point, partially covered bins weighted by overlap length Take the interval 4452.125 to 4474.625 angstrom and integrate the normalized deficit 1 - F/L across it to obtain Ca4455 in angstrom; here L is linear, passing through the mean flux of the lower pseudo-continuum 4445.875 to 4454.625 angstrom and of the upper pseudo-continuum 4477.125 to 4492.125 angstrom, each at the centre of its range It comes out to 2.45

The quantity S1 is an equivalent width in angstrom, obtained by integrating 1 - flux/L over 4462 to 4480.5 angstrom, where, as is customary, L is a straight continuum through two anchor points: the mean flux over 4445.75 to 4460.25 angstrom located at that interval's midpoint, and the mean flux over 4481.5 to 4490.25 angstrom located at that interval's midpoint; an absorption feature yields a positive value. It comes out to 0.81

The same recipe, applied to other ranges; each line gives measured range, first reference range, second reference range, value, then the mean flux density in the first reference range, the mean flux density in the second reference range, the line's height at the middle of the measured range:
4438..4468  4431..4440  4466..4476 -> 1.31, 20.9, 21.9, 21.4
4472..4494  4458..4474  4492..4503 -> -2.40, 19.1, 21.1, 20.2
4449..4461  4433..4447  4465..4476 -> 0.55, 21.2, 21.5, 21.3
